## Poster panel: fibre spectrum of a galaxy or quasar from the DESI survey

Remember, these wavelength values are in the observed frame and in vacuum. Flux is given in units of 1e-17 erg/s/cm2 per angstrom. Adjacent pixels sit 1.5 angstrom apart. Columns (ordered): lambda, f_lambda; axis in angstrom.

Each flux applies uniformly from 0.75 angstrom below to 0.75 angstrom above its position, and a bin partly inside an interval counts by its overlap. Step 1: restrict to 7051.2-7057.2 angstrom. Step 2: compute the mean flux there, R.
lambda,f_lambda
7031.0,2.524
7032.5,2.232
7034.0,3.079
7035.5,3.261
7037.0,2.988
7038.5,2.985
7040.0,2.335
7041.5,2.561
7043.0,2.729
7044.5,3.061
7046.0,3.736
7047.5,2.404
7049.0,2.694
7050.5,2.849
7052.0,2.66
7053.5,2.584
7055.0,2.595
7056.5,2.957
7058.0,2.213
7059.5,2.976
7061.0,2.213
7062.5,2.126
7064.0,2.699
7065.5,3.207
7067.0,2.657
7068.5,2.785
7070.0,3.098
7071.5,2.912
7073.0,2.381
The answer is 2.7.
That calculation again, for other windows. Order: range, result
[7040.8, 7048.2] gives 2.9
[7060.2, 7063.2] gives 2.18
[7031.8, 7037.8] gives 2.9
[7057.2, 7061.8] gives 2.47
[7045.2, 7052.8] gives 2.87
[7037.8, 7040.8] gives 2.65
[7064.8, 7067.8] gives 2.92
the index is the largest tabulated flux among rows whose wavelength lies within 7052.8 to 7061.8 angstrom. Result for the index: 2.976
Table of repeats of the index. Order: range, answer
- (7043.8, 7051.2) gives 3.736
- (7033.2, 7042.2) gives 3.261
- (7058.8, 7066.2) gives 3.207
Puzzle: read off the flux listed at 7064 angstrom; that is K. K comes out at 2.699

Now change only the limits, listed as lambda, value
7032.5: 2.232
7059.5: 2.976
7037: 2.988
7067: 2.657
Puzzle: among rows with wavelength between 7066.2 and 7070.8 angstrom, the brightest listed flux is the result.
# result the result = 3.098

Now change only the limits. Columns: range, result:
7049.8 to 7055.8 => 2.849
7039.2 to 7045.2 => 3.061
